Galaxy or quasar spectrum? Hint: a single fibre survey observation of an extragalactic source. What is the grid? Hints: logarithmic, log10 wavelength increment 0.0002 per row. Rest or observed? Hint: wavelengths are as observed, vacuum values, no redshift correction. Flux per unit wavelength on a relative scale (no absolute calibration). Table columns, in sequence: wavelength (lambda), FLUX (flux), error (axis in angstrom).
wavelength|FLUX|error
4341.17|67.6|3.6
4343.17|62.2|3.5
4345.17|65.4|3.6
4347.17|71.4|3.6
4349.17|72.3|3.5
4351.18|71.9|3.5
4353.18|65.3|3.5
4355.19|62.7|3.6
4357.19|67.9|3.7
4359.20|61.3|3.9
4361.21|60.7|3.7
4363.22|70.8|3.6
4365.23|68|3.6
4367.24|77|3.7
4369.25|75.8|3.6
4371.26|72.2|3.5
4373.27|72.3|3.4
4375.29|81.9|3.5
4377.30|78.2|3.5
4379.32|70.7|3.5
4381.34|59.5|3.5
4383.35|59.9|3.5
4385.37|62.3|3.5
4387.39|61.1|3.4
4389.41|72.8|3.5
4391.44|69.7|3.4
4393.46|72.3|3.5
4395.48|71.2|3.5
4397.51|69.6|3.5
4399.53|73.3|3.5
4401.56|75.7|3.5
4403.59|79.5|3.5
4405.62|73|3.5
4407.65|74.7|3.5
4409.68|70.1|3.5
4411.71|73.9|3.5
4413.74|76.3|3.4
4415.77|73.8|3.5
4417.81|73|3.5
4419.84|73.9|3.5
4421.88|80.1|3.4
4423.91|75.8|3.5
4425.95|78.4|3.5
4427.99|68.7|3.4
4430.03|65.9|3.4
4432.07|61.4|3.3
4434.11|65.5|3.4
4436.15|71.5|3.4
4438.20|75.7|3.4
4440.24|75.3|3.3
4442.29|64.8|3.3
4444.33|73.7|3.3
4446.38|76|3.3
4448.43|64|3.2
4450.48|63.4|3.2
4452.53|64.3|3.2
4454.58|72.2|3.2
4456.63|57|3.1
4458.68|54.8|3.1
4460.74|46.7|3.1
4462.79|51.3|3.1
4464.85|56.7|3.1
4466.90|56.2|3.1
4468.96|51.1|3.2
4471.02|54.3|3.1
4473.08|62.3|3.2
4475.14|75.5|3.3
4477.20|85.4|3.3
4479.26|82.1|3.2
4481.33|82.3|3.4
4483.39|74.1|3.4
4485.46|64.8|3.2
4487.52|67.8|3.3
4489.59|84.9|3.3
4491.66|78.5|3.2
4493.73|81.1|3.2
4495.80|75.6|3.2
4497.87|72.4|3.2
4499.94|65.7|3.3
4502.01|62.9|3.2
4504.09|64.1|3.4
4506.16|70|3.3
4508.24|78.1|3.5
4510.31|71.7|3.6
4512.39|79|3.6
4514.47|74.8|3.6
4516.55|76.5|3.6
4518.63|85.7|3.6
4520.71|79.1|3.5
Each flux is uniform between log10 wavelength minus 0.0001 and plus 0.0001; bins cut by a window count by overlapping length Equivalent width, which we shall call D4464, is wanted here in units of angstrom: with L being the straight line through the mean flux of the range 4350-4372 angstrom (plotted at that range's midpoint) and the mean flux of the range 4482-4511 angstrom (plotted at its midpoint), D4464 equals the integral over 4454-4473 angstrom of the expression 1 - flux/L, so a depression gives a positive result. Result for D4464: 4.2 angstrom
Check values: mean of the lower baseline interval 68.5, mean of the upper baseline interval 72.4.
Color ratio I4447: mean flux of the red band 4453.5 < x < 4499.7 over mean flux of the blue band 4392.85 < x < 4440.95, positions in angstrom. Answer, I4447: 0.9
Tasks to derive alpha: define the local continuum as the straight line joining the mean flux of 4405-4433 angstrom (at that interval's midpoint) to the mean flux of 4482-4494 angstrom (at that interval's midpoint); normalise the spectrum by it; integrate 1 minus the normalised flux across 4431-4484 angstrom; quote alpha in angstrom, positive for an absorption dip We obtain 5.8 angstrom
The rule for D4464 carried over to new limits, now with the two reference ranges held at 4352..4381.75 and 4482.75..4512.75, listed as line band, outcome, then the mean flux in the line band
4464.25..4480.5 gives 1.4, 65.9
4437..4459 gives 1.1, 67.8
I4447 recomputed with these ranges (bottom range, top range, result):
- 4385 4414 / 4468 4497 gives 1.02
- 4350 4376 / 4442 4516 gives 0.98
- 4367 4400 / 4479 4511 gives 1.04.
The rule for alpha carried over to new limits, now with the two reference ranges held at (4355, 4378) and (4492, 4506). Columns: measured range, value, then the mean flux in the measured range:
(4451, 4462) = 1.83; 59.1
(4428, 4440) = 0.39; 68.5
